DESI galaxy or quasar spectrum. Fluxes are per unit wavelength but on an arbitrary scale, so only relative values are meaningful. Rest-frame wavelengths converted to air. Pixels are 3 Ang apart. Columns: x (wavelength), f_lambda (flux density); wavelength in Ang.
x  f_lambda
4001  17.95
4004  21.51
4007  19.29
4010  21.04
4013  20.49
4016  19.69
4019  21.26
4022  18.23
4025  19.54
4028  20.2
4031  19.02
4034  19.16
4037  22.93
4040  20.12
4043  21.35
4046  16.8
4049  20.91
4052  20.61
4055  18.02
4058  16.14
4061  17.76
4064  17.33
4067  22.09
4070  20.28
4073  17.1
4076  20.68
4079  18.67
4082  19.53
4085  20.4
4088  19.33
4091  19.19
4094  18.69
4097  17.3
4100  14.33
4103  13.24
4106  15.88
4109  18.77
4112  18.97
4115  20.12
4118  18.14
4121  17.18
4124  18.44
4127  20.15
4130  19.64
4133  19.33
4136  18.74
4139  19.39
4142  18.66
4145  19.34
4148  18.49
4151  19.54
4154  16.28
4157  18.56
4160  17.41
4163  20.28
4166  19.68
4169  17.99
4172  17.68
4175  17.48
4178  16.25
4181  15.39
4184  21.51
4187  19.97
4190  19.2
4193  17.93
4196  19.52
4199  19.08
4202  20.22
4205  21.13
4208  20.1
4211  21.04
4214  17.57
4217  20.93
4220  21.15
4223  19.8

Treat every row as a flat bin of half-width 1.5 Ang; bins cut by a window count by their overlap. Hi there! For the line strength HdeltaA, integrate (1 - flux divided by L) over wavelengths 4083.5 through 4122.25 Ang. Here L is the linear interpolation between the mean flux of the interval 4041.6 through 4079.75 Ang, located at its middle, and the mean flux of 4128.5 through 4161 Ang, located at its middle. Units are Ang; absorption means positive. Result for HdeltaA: 2.2 Ang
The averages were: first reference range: 19.1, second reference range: 18.7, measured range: 17.8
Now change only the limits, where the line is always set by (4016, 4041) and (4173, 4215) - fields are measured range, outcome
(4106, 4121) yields 0.8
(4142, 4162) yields 1.0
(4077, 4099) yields 0.8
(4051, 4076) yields 1.4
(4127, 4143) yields 0.1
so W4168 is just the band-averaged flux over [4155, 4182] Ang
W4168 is 17.9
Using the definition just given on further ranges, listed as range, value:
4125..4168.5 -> 18.9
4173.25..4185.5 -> 17.7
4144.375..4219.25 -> 18.9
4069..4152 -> 18.5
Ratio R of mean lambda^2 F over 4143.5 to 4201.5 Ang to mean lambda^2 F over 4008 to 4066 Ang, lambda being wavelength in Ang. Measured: 1.01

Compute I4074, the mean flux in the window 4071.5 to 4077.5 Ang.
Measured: 18.9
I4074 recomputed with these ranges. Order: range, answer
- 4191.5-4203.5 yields 19.2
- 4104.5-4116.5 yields 18.4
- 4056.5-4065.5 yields 17.1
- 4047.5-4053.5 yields 20.8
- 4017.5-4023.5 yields 19.7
